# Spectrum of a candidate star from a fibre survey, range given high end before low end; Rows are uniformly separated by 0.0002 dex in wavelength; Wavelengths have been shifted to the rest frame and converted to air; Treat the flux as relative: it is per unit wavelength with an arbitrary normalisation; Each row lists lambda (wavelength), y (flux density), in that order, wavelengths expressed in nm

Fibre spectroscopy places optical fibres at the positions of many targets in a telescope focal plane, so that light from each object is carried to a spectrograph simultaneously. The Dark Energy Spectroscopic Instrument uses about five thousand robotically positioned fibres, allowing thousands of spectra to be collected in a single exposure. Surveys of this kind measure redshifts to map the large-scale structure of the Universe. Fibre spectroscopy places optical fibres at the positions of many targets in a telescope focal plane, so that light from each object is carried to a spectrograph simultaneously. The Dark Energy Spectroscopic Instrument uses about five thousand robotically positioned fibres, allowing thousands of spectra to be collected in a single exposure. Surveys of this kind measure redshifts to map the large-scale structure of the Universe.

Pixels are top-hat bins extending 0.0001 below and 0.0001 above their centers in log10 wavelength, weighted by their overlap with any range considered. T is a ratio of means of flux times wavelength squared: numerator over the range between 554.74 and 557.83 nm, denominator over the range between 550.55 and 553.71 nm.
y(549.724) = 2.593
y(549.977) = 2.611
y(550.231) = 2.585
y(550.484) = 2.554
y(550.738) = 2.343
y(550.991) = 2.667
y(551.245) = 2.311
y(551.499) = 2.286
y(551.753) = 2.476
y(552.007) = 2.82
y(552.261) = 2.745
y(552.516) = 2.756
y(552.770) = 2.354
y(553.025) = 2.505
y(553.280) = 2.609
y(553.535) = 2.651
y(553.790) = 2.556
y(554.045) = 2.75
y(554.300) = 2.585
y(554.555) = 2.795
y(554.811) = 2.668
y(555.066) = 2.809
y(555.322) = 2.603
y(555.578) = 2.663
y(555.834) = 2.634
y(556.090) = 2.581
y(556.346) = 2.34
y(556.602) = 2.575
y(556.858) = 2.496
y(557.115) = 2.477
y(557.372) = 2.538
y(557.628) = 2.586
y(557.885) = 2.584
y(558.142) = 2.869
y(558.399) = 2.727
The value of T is 1.0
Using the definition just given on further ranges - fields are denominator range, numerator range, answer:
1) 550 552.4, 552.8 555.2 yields 1.05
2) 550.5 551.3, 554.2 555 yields 1.11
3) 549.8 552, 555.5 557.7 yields 1.04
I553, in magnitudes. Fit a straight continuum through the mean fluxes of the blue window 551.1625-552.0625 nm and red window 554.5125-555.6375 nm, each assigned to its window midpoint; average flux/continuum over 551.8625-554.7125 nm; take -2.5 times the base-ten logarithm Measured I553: -0.031 mag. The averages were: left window 2.45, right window 2.7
